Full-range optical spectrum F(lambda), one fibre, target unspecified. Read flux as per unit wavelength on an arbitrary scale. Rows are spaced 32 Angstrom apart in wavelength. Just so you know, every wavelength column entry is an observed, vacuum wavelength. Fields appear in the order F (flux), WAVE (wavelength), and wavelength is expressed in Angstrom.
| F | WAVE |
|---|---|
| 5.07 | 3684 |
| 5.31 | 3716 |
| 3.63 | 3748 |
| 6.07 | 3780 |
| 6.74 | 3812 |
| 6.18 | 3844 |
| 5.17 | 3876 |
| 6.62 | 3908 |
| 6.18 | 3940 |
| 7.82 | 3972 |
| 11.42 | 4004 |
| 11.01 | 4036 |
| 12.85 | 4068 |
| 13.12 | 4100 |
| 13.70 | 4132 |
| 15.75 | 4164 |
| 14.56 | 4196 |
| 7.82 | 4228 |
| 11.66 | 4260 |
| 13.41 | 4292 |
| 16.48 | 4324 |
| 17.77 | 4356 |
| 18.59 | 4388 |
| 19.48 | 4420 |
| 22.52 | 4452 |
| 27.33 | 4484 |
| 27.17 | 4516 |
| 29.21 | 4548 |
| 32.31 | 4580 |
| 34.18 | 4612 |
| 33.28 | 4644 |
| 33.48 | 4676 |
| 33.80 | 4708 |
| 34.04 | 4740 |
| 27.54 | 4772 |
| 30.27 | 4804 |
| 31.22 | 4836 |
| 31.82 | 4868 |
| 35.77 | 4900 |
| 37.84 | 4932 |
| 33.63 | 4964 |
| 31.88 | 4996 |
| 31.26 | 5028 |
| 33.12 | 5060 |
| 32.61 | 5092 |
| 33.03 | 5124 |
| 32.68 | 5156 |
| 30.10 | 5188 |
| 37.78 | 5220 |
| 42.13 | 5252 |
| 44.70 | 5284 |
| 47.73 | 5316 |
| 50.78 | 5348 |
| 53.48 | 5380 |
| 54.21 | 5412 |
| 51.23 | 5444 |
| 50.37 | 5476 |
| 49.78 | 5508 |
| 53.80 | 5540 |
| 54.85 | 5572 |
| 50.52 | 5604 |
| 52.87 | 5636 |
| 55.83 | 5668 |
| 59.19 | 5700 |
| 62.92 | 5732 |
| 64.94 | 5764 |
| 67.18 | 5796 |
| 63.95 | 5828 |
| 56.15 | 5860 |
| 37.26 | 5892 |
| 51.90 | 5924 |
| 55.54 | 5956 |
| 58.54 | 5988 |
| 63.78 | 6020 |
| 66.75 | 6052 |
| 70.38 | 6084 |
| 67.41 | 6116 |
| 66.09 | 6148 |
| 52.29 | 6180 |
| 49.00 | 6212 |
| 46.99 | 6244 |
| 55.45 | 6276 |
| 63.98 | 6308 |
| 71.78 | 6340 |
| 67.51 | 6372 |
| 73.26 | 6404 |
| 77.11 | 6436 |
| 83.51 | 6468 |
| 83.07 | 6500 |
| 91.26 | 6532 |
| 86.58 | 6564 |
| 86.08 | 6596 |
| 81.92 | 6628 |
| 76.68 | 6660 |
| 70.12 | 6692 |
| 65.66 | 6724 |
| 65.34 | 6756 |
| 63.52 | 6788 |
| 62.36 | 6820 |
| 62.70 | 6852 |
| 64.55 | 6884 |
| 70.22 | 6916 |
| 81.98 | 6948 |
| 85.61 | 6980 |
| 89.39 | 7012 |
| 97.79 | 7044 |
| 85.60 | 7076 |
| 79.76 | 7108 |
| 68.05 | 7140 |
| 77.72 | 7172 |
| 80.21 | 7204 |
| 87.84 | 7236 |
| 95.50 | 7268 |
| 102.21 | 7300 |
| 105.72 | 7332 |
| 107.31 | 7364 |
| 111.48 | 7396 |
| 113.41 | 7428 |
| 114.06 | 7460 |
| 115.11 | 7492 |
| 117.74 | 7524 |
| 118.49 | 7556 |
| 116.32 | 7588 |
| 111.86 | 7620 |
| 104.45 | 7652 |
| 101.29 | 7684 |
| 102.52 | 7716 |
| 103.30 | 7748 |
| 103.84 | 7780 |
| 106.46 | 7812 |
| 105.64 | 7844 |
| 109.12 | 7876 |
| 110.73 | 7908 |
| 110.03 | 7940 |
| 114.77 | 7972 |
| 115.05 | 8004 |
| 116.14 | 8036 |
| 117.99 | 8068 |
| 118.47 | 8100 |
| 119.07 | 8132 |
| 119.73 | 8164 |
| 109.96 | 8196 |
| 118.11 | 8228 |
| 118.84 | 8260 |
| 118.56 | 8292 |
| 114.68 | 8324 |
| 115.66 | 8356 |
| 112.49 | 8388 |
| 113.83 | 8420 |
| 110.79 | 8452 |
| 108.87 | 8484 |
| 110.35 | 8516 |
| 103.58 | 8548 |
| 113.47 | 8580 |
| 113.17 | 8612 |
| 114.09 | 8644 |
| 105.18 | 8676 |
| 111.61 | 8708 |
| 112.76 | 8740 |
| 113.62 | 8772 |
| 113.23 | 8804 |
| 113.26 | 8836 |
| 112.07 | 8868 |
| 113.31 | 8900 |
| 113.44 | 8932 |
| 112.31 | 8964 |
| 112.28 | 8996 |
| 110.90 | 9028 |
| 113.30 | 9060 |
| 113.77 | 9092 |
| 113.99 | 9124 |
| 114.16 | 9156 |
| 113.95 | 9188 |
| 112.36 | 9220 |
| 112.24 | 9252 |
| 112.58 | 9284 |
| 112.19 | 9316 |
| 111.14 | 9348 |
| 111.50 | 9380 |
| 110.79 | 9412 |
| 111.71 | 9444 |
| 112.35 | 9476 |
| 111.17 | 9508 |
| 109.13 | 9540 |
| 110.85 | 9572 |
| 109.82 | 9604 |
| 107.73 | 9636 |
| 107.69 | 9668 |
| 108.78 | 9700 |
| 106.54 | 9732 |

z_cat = 0.000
